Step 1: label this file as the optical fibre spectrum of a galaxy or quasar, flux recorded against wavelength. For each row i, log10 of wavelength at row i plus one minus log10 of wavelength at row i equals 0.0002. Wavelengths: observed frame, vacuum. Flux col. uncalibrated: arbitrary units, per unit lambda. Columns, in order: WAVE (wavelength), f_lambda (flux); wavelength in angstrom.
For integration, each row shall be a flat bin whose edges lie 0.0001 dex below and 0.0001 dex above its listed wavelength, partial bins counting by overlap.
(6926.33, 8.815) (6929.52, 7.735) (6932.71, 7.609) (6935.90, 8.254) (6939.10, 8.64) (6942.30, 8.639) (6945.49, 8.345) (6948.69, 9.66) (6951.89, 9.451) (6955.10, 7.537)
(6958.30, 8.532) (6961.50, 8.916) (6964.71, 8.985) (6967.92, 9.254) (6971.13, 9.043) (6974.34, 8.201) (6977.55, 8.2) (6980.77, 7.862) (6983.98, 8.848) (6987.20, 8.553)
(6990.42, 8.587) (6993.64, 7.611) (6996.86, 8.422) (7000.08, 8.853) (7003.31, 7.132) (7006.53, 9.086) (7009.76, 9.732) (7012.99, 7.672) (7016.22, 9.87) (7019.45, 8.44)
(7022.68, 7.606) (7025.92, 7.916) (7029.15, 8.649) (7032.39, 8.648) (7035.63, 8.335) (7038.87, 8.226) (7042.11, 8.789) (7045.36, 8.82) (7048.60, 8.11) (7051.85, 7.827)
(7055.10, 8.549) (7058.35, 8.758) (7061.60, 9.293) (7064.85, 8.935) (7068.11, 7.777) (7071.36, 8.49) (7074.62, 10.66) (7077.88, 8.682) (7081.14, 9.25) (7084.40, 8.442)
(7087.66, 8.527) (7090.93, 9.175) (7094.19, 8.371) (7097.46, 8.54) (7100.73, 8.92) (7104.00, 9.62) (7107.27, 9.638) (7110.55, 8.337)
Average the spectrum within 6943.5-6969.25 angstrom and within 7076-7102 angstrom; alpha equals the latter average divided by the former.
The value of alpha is 1.0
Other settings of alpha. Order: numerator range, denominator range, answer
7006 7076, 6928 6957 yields 1.02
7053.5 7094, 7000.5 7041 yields 1.05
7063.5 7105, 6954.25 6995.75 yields 1.04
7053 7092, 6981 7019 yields 1.04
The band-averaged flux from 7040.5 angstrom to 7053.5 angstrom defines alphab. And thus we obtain 8.38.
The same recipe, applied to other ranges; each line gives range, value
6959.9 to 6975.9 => 8.88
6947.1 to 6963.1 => 8.82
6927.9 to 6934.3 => 7.68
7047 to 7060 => 8.31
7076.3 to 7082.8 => 8.97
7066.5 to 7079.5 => 8.91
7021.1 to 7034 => 8.21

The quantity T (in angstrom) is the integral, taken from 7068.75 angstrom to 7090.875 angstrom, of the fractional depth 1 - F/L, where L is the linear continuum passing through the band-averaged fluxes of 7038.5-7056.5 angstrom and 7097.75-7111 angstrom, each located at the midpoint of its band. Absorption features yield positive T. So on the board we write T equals -0.4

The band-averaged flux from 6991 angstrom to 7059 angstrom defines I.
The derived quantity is 8.43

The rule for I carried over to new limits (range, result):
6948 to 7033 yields 8.55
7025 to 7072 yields 8.48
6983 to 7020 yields 8.57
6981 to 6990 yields 8.56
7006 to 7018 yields 9.08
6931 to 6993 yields 8.57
